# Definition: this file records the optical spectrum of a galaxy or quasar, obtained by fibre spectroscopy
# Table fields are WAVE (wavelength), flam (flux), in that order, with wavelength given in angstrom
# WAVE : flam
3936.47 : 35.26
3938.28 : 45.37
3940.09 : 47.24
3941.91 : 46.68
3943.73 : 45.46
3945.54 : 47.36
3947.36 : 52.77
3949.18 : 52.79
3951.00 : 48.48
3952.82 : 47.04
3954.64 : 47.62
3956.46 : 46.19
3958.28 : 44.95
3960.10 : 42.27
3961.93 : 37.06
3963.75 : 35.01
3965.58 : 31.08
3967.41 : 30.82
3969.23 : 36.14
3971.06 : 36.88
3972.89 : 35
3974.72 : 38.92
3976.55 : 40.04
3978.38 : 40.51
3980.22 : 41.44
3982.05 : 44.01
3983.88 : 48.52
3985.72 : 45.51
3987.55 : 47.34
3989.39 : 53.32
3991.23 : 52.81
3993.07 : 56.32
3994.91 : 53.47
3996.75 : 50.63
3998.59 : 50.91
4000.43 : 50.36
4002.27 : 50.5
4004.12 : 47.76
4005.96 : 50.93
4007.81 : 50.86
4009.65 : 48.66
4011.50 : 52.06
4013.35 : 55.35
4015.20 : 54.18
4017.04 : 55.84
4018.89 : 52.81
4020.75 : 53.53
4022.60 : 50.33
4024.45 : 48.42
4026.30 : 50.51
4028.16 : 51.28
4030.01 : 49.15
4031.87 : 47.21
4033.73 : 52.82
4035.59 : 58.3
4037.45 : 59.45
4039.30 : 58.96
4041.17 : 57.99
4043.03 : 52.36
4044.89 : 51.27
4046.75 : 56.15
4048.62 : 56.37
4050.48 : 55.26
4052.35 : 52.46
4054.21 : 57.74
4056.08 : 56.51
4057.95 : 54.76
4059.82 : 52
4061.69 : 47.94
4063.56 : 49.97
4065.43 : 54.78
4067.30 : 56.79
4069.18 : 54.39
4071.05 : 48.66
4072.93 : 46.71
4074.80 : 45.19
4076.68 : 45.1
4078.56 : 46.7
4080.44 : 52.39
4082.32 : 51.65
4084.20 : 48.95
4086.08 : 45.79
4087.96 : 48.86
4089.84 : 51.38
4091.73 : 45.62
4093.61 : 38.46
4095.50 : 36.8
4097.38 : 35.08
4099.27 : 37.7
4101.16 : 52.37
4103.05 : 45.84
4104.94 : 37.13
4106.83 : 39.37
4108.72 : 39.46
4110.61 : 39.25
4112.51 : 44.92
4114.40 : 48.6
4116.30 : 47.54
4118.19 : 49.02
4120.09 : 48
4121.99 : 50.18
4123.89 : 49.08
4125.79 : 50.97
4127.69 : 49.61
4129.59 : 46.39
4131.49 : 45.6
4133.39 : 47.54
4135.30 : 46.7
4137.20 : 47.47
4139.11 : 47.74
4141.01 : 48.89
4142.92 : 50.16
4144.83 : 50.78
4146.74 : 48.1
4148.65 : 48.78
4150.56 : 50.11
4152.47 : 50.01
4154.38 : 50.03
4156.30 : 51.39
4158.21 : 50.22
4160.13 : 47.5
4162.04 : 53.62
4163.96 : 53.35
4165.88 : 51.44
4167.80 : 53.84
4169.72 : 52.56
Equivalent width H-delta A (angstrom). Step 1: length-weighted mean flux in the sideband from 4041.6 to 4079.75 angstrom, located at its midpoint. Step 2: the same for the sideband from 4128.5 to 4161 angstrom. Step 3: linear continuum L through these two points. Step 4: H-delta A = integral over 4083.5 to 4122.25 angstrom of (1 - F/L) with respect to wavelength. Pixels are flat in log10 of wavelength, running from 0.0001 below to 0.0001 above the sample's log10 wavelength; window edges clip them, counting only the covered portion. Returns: 4.8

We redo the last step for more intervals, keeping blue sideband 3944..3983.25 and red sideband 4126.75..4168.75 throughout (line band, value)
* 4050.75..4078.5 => -3.34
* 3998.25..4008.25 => -1.53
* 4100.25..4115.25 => 1.42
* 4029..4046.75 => -3.68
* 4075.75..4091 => -0.64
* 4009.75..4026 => -3.10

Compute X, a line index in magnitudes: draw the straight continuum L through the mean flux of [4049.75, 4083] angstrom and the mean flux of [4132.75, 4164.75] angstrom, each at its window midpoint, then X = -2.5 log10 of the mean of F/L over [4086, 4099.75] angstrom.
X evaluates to 0.20 mag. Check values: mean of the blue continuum 51.6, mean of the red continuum 49.6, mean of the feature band 42.4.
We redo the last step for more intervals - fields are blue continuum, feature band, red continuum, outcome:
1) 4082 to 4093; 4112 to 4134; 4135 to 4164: 0.02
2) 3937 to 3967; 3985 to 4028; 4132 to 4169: -0.12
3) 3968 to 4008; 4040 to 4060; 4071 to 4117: -0.21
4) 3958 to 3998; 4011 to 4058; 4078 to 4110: -0.23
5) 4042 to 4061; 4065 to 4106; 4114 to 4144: 0.12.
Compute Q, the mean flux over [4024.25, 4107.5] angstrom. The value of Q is 49.9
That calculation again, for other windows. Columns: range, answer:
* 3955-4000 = 43.4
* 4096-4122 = 43.5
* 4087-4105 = 43.2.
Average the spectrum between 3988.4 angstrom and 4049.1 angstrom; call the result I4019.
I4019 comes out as 52.7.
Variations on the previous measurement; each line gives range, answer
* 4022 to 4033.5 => 49.7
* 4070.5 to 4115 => 44.6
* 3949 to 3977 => 40.3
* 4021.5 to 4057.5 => 53.8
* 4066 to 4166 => 47.4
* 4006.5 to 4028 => 52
